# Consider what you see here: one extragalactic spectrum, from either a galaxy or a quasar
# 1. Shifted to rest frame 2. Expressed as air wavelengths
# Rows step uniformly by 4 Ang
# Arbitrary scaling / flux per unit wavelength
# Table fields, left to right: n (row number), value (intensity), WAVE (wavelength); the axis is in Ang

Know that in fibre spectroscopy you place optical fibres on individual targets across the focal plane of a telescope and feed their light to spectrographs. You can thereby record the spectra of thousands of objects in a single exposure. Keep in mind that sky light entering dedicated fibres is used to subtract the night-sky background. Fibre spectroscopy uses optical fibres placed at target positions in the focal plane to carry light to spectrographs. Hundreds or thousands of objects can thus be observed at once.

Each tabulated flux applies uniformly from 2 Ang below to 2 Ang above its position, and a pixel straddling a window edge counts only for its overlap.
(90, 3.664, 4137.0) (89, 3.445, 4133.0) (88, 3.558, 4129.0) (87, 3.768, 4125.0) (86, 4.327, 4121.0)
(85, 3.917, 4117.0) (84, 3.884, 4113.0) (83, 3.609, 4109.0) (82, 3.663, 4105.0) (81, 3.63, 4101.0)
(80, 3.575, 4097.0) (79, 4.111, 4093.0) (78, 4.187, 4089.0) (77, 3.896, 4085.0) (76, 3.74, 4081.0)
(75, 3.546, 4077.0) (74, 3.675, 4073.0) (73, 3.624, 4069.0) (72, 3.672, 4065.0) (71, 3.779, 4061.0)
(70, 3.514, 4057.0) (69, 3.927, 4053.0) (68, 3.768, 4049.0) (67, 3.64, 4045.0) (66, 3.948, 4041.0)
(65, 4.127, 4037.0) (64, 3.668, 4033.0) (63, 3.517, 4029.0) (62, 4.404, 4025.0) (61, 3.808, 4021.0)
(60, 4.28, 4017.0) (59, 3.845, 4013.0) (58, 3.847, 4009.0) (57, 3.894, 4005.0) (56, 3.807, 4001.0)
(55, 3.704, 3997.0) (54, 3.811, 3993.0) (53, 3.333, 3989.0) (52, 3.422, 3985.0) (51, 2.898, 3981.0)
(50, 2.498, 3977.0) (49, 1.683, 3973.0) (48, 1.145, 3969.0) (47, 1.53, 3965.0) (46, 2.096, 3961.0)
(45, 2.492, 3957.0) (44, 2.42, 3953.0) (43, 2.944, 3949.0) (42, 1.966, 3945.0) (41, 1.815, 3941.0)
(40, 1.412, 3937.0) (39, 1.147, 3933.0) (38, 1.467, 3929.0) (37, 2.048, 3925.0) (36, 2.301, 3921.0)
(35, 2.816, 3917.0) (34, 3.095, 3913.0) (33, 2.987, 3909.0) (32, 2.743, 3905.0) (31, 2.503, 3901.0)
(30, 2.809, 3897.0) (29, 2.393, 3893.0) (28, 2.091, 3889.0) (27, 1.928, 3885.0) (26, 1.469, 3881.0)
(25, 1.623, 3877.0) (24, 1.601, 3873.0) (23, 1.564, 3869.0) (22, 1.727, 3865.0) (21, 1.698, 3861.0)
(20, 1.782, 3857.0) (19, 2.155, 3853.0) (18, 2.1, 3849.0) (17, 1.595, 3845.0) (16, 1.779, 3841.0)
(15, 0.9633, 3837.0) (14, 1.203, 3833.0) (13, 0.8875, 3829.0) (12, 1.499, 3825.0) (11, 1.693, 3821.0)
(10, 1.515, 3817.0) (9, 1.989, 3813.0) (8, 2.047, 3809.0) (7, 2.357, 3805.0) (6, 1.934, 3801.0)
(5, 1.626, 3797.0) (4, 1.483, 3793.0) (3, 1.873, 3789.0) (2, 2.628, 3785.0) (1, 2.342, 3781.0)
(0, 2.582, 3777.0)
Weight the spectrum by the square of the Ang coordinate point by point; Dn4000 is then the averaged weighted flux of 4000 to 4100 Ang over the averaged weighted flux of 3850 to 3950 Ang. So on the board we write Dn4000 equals 1.99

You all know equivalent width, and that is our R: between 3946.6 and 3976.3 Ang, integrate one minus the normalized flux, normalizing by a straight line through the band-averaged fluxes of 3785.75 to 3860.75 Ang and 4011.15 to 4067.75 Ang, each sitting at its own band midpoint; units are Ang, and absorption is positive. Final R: 9.7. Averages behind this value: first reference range 1.71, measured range 2.06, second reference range 3.85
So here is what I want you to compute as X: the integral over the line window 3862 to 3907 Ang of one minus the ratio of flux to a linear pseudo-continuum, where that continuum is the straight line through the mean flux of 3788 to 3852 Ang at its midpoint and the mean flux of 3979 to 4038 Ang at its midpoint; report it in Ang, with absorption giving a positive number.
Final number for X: 6.8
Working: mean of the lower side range 1.66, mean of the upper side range 3.75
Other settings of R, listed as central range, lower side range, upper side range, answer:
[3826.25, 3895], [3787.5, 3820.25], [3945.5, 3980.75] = 9.7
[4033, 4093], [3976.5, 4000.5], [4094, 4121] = -2.9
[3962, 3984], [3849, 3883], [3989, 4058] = 8.0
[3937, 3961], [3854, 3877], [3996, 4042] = 5.6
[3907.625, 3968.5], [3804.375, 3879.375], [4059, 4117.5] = 7.9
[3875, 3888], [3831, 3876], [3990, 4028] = 2.3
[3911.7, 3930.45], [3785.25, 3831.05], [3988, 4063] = 3.2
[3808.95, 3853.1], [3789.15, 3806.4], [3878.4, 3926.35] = 9.7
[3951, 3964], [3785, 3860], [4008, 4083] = 3.1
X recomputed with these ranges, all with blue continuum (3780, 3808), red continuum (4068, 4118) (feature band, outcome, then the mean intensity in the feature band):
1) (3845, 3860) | 2.7 Ang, 1.94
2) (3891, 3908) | 0.1 Ang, 2.63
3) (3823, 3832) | 4.2 Ang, 1.19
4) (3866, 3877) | 3.9 Ang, 1.6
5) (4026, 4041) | -1.8 Ang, 3.84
